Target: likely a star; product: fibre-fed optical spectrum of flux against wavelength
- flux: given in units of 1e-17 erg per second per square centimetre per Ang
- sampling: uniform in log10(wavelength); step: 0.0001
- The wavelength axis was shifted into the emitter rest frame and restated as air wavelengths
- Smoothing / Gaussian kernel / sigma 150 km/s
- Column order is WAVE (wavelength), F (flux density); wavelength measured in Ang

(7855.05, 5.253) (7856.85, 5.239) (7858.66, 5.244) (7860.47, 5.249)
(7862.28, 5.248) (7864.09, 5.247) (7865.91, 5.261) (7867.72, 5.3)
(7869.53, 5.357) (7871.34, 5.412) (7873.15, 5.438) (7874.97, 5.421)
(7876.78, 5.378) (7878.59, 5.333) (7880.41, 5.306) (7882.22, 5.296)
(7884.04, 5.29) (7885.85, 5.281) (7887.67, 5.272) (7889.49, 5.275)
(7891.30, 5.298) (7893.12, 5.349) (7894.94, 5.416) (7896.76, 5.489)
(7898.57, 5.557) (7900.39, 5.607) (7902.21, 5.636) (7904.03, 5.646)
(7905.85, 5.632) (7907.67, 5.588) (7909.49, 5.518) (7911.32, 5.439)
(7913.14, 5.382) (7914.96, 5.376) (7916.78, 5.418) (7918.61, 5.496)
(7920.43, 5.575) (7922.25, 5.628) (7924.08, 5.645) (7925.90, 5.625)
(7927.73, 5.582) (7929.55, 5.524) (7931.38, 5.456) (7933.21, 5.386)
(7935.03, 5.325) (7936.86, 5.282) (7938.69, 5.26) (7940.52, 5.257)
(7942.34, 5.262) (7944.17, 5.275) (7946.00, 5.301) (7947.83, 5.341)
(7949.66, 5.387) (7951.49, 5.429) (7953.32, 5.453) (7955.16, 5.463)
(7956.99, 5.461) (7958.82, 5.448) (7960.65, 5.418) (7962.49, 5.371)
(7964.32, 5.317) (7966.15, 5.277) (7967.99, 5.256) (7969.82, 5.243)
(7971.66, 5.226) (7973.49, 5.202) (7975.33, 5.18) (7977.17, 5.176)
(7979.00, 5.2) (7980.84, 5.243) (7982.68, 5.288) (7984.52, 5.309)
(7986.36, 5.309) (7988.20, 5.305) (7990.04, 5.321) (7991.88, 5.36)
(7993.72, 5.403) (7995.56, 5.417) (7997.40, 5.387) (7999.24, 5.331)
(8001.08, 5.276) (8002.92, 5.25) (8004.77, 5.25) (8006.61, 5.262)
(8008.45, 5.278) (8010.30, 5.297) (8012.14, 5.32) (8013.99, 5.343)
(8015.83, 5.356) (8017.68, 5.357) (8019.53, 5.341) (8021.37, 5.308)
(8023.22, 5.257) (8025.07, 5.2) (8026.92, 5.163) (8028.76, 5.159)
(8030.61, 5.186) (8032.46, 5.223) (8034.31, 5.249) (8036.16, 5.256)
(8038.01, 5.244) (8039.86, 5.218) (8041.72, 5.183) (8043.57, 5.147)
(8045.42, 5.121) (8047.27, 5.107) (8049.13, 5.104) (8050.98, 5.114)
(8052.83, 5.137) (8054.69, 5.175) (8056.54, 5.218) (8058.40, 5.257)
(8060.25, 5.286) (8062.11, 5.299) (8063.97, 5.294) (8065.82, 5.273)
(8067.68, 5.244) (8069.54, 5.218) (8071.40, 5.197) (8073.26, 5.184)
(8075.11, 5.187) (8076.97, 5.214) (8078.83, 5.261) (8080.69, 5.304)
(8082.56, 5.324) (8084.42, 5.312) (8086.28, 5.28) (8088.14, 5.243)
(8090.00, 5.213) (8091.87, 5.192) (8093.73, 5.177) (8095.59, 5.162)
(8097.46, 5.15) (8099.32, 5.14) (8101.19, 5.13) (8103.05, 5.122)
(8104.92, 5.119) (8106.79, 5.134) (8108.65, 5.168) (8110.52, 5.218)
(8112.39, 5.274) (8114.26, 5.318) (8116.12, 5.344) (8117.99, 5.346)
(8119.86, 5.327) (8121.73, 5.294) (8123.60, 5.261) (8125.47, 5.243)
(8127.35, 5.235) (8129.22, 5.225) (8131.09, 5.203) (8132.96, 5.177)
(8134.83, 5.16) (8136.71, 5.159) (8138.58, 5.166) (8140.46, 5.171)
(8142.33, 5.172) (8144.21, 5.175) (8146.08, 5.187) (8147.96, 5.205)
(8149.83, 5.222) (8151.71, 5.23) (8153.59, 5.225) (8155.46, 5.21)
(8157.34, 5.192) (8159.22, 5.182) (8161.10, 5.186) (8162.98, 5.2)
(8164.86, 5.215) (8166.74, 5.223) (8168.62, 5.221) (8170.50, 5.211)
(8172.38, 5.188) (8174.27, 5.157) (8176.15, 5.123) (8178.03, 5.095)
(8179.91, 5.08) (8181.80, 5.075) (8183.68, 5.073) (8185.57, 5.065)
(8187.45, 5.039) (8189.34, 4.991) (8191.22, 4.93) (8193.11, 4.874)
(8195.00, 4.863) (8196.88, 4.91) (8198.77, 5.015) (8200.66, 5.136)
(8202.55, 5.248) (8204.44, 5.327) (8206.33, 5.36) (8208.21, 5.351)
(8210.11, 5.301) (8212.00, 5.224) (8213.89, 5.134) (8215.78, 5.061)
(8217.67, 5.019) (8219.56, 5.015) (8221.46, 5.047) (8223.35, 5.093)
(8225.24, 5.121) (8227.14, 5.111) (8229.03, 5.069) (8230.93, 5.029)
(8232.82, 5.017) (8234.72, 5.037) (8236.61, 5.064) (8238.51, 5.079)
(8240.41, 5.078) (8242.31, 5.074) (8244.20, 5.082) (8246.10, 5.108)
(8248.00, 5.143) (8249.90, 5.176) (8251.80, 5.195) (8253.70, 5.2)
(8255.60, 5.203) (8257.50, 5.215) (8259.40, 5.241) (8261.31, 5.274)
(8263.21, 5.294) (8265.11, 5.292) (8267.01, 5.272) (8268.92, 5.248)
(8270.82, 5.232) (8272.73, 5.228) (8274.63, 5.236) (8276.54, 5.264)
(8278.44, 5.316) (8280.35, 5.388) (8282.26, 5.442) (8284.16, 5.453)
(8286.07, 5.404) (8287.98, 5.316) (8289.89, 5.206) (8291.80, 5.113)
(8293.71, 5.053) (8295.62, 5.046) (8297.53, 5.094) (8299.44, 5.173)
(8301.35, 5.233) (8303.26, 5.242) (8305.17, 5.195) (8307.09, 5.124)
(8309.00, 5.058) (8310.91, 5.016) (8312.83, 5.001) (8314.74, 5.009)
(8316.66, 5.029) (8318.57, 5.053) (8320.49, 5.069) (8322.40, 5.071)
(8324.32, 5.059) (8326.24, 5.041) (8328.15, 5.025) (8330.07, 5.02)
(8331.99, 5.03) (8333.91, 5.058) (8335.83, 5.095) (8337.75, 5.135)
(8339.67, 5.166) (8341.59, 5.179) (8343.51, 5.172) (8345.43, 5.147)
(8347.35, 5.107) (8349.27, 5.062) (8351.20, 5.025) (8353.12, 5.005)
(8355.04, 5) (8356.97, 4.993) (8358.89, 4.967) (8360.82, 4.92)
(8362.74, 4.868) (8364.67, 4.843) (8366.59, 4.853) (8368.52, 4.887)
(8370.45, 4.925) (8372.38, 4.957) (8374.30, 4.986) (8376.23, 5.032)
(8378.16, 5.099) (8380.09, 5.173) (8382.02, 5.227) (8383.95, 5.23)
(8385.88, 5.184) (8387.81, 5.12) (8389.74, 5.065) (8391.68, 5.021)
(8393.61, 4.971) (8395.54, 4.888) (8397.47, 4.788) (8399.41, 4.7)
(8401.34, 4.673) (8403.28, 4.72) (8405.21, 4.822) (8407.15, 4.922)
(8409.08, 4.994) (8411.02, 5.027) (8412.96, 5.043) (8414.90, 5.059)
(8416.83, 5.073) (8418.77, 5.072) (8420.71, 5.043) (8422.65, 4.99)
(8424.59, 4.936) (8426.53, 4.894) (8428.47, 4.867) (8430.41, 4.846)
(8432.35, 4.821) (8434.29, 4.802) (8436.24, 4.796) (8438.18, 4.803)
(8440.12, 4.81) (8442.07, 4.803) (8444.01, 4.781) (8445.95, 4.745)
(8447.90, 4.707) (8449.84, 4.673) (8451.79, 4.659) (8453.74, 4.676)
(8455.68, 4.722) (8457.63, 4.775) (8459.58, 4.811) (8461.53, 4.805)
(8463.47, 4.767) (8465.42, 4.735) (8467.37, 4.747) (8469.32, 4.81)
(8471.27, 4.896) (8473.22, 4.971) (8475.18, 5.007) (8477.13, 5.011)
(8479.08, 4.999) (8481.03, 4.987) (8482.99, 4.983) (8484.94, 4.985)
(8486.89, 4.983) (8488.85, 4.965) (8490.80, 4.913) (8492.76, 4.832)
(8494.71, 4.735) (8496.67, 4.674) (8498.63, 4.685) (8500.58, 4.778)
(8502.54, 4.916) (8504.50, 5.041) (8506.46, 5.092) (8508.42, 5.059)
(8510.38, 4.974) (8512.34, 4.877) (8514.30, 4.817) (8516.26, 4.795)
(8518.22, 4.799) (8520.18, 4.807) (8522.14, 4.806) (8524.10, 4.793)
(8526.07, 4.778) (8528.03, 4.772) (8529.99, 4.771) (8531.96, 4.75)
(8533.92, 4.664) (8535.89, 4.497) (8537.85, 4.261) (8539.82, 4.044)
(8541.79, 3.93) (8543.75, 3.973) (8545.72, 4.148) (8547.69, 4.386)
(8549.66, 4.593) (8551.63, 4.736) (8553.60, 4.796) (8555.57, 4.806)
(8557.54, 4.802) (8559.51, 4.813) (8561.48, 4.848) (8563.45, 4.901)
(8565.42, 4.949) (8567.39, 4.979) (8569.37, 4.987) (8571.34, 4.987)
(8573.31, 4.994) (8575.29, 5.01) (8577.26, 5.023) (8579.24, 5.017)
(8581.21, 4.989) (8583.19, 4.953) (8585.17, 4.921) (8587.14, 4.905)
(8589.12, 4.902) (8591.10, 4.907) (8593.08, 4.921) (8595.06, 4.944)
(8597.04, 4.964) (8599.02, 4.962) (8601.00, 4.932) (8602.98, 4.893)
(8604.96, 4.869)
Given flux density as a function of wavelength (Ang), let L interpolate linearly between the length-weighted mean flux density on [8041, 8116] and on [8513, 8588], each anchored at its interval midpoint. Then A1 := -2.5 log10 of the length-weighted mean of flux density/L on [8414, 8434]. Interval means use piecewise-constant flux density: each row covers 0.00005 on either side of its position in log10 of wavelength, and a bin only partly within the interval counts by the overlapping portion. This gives -0.021 mag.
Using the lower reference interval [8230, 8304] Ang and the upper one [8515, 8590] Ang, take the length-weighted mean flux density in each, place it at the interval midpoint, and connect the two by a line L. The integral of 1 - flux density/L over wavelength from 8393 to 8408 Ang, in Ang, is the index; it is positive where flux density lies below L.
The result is 0.5 Ang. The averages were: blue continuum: 5.2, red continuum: 4.73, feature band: 4.81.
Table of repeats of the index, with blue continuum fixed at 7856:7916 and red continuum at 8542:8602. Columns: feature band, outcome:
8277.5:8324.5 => -1.1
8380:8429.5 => -0.2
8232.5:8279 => -0.9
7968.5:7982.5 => 0.3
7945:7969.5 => -0.2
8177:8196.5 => 0.5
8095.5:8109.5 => 0.2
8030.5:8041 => 0.1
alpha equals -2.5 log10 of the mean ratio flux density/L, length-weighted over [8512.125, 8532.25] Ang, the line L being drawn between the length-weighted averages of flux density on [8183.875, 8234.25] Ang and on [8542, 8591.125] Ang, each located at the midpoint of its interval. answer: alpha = 0.01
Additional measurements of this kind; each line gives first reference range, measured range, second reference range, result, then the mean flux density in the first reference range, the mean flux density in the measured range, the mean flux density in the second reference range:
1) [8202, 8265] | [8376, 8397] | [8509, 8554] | -0.05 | 5.15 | 5.09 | 4.6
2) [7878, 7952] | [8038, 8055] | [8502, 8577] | 0.03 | 5.43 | 5.15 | 4.74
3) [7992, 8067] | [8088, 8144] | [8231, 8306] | 0.01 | 5.25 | 5.21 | 5.2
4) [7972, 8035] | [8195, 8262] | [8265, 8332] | 0.01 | 5.28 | 5.13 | 5.17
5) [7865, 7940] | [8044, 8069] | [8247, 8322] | 0.03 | 5.43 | 5.2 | 5.2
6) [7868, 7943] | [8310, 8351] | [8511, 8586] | -0.02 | 5.43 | 5.07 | 4.73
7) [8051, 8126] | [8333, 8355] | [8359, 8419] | -0.02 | 5.23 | 5.1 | 4.97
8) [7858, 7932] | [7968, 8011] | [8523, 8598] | 0.01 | 5.43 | 5.28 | 4.75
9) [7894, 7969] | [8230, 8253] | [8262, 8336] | 0.02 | 5.44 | 5.09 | 5.17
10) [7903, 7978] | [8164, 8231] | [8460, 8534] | 0.01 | 5.4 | 5.11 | 4.86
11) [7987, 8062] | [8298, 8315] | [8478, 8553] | -0.04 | 5.25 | 5.12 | 4.73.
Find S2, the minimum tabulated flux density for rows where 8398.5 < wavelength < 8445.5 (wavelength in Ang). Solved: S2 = 4.673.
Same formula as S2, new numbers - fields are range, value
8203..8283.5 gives 5.015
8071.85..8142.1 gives 5.119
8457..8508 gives 4.674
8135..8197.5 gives 4.863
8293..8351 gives 5.001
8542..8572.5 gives 3.973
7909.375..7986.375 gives 5.176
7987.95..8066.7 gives 5.104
